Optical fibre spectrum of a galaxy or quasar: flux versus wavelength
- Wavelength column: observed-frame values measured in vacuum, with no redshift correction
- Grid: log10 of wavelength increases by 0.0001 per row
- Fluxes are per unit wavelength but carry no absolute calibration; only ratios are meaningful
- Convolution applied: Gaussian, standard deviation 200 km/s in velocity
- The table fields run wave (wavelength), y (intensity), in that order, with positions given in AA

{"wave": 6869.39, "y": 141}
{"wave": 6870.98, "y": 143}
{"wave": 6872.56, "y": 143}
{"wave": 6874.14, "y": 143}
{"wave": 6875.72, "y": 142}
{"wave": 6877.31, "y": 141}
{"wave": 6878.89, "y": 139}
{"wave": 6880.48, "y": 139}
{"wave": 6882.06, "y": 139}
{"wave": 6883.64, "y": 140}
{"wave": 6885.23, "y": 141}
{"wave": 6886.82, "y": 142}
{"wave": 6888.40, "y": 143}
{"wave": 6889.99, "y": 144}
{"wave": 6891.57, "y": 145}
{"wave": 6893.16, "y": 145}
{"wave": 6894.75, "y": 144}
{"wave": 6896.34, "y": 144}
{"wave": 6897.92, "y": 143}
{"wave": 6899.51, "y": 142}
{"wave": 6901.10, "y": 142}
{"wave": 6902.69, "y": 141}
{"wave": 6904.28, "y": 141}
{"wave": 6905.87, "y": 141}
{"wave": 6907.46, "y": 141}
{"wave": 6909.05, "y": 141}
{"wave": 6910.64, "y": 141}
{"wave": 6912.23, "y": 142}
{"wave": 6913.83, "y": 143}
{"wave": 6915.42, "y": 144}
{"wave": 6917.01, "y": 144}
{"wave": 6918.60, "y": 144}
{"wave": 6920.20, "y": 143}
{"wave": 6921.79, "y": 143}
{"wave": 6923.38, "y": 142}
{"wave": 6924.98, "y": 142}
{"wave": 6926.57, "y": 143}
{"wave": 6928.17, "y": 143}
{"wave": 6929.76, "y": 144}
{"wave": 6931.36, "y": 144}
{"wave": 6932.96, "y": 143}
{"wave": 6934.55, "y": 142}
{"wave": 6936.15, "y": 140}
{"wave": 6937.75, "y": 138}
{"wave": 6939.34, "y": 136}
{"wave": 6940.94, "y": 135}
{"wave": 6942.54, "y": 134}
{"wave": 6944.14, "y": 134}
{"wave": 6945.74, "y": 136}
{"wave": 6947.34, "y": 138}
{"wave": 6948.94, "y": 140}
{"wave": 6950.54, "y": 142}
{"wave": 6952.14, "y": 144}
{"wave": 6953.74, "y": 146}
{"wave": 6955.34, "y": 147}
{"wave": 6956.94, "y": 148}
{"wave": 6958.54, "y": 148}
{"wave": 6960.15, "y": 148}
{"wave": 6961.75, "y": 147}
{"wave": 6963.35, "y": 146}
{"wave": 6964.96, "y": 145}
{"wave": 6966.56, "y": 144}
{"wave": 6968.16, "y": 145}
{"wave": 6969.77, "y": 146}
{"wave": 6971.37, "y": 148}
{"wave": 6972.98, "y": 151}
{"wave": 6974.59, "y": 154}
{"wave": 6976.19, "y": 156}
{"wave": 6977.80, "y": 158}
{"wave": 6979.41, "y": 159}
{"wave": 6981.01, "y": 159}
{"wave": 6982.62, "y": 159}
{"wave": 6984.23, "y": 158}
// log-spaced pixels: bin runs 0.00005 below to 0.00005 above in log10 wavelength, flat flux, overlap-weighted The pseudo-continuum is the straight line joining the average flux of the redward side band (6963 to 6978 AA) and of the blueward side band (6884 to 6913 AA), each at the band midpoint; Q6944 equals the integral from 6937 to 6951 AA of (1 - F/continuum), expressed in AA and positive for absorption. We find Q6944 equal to 0.93 AA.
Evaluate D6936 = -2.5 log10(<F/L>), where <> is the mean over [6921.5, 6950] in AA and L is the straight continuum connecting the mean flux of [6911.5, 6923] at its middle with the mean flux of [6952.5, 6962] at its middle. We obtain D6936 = 0.04 mag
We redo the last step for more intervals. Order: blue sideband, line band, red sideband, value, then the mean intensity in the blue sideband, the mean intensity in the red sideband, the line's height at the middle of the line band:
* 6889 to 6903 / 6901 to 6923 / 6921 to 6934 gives 0.01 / 143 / 143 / 143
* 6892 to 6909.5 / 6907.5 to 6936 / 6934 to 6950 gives -0.02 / 142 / 137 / 140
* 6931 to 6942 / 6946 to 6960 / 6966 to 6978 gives 0.00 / 139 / 150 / 144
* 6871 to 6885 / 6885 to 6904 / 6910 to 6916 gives -0.01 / 141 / 142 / 142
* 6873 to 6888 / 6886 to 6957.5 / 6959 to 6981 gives 0.02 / 141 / 150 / 145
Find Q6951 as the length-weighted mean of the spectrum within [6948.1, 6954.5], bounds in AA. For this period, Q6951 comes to 143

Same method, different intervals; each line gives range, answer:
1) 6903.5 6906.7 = 141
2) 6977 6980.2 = 158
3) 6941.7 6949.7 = 136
